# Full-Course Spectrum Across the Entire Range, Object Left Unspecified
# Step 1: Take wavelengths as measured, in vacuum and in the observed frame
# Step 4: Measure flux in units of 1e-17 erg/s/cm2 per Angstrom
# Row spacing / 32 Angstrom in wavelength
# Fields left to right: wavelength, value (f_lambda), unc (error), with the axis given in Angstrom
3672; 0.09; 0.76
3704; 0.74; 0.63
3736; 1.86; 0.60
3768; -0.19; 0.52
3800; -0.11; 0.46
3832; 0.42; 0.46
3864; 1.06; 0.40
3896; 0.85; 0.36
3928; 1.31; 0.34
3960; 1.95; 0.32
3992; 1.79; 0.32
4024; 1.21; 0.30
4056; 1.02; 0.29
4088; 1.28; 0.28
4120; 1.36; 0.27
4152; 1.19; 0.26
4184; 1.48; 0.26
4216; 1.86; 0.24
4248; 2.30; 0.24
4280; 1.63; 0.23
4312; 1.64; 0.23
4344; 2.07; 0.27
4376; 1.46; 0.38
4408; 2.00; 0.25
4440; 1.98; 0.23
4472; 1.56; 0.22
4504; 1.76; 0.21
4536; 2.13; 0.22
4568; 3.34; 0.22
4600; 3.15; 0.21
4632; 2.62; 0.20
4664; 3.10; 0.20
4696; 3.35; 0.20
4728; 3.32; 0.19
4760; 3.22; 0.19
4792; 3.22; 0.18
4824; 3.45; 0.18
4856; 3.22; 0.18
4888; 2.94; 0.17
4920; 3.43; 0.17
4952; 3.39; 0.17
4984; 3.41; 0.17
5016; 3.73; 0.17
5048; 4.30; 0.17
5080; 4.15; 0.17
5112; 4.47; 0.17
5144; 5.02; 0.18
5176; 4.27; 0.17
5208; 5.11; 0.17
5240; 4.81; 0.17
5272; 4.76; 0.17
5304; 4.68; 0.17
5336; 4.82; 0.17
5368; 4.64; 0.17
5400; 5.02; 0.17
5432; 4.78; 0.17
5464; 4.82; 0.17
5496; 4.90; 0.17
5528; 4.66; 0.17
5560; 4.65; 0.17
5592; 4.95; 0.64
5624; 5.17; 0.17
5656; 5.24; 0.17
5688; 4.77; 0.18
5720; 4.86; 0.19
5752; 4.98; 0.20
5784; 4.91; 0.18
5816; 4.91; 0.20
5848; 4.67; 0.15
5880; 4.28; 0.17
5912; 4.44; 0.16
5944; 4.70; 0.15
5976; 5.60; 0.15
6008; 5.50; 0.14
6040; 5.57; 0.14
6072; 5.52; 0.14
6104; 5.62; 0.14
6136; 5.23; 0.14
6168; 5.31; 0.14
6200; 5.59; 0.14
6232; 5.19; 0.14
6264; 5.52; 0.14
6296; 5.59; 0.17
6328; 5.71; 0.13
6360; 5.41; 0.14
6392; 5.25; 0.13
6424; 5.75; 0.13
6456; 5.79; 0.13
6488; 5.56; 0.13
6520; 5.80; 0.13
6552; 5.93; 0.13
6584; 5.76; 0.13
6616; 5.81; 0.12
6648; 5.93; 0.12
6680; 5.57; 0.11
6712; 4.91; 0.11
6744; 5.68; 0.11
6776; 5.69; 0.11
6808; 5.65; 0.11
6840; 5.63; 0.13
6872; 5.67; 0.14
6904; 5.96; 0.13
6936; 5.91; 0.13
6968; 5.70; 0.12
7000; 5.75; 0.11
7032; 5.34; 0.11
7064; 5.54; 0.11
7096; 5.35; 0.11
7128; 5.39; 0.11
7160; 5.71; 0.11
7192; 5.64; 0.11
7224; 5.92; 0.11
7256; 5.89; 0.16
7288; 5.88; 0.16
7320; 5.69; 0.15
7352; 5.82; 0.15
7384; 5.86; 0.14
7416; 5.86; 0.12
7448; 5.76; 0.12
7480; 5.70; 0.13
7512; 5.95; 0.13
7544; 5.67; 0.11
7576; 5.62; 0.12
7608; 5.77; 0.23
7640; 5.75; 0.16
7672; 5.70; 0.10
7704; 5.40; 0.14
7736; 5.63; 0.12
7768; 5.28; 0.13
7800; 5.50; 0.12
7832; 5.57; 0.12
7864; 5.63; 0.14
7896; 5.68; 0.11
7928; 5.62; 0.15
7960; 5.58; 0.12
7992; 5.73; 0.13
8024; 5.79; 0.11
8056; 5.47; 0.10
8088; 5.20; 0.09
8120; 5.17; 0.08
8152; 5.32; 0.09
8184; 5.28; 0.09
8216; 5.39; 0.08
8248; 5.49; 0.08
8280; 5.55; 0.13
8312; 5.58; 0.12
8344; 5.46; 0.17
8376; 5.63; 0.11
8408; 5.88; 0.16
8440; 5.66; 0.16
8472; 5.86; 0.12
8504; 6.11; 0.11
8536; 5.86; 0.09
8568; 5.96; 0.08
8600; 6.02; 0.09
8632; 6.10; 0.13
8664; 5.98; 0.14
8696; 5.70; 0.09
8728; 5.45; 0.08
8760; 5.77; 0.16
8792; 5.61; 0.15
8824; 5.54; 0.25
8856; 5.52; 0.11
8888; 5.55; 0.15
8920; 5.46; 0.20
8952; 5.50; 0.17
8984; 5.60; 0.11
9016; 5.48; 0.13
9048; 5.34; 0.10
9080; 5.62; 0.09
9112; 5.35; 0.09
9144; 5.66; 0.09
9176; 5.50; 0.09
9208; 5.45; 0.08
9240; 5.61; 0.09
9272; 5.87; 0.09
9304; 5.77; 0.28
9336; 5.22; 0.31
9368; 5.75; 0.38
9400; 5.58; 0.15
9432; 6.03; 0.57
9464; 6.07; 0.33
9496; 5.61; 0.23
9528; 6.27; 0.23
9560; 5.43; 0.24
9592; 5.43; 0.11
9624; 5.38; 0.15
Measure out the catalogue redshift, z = 0.139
